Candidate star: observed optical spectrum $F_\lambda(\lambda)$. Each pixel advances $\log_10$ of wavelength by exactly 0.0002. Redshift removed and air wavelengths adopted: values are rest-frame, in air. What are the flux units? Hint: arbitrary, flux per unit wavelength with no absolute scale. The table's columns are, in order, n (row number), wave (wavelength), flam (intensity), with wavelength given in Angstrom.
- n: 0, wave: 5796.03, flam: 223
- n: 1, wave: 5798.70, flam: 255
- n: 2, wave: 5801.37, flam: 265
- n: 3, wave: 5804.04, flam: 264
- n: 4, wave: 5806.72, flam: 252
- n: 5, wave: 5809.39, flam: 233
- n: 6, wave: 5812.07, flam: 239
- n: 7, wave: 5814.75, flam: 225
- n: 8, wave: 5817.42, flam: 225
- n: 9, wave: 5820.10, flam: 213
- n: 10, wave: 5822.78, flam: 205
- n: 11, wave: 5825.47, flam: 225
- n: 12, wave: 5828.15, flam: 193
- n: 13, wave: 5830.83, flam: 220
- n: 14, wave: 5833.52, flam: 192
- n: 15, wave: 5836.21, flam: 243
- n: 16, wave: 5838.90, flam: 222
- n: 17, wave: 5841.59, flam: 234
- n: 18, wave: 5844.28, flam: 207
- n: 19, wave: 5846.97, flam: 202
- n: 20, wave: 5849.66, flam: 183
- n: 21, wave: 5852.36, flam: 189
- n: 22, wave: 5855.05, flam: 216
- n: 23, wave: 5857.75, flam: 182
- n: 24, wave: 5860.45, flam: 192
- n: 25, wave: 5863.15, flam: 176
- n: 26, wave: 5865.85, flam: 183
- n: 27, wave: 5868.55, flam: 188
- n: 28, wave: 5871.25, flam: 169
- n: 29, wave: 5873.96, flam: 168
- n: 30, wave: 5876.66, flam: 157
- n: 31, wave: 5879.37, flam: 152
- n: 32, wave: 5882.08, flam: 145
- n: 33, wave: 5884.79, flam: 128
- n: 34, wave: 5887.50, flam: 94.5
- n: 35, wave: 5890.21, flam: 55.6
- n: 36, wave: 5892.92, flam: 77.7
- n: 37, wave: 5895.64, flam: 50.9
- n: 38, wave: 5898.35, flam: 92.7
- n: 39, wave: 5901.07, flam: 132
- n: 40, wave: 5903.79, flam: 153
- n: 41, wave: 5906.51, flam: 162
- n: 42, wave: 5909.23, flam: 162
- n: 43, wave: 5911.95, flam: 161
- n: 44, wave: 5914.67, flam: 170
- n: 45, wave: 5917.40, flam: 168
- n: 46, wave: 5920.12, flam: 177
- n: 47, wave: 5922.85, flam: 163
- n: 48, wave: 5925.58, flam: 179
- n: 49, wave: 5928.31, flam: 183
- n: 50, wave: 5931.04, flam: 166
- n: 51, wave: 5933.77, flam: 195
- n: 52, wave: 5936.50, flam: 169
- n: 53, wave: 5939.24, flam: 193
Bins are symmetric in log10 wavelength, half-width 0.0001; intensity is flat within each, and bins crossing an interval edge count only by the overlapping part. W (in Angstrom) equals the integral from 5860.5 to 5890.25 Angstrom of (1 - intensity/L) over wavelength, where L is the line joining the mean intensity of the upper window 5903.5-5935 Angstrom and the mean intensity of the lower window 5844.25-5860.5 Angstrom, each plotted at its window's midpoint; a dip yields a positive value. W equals 5.47 Angstrom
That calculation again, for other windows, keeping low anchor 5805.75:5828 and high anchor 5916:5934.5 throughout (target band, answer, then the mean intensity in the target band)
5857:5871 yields 1.4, 183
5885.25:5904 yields 9.6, 91.8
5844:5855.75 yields 0.7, 198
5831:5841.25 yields -0.2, 220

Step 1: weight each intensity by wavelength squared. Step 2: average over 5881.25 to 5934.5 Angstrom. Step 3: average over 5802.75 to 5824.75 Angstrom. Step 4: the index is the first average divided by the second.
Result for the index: 0.63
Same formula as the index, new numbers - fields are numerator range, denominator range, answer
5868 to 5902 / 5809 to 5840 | 0.57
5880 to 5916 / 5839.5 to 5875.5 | 0.65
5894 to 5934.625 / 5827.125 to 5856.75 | 0.75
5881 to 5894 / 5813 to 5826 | 0.47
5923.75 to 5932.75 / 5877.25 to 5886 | 1.25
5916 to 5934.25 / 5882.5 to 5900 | 2.03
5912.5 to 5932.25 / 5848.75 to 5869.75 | 0.93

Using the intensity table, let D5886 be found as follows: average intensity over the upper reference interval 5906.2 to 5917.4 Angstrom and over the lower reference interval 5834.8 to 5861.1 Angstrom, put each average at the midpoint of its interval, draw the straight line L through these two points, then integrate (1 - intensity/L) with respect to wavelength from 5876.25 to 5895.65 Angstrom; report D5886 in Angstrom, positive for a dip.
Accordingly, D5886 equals 7.8 Angstrom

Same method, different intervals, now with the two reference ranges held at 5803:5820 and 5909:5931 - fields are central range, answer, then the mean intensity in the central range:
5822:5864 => 2.4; 205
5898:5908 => 2.3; 139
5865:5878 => 1.8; 173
